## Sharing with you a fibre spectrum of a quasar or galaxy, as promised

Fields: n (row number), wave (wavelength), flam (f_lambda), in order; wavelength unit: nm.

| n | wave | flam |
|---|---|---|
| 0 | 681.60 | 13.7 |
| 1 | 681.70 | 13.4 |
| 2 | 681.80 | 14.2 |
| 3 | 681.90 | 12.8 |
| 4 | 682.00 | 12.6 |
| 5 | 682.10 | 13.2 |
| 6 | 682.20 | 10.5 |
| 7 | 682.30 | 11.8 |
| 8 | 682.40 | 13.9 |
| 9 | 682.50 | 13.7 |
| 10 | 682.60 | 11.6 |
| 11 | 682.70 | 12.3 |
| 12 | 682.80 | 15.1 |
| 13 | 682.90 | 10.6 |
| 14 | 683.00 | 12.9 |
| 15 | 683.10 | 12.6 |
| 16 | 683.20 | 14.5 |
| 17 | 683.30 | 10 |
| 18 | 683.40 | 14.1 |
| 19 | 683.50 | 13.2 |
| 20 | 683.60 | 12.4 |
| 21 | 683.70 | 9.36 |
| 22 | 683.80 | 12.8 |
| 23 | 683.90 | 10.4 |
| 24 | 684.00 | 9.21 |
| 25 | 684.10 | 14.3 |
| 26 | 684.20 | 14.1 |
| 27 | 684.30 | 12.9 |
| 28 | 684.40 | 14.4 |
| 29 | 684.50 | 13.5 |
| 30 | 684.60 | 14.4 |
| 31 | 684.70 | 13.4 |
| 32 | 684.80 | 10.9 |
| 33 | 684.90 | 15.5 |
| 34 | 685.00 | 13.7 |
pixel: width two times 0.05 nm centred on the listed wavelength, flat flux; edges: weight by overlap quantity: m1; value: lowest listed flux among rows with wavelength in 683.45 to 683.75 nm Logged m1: 9.36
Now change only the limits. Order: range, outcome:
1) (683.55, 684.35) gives 9.21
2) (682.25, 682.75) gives 11.6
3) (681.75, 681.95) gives 12.8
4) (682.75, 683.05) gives 10.6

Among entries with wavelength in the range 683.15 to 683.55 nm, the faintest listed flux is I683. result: 10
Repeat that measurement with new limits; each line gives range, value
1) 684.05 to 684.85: 10.9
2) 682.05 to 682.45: 10.5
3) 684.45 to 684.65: 13.5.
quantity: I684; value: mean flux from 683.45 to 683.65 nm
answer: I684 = 12.8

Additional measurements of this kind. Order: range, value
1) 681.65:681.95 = 13.5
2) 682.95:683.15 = 12.8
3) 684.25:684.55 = 13.6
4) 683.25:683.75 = 11.8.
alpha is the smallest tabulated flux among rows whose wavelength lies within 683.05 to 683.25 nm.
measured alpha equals 12.6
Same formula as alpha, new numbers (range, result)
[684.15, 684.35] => 12.9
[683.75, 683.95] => 10.4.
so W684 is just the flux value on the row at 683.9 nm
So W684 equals 10.4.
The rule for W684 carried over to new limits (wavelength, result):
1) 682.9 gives 10.6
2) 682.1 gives 13.2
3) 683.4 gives 14.1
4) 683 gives 12.9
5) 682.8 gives 15.1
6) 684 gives 9.21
